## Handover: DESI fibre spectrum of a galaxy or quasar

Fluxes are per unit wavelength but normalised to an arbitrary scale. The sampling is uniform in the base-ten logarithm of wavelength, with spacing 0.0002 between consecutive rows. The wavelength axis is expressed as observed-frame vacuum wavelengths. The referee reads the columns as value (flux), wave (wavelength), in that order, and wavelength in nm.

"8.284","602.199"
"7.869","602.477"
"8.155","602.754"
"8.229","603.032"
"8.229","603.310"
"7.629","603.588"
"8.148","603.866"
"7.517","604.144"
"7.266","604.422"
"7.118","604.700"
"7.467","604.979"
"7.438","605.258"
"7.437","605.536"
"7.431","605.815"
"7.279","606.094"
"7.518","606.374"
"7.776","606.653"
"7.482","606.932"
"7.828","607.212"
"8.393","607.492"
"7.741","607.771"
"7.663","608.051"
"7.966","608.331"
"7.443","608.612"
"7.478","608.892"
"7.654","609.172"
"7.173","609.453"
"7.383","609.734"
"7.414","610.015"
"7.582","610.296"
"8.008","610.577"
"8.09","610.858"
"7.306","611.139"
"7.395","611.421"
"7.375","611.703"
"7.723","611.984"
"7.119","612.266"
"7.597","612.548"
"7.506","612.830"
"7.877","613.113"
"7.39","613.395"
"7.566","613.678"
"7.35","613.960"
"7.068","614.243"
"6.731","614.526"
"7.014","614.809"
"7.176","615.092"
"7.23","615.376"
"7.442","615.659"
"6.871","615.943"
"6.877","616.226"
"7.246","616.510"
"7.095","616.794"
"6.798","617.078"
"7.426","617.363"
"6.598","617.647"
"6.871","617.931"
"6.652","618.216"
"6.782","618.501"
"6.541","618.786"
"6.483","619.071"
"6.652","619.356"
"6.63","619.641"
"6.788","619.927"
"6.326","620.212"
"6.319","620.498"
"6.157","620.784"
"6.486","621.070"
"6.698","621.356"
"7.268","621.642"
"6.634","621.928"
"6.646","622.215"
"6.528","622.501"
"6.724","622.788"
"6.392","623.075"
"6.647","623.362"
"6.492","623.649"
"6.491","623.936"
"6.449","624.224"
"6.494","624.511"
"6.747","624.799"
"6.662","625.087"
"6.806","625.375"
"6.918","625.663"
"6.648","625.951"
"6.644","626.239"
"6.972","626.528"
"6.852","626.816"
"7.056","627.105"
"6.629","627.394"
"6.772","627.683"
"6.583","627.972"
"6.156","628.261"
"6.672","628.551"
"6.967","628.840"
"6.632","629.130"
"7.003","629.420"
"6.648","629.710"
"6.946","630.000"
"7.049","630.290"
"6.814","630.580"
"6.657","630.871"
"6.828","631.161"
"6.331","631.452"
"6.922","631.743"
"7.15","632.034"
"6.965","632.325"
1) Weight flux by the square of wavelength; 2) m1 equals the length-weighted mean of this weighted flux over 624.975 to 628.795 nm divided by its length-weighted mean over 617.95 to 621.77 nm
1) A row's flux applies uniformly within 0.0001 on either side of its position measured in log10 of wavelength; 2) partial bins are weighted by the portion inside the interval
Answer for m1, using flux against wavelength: 1.0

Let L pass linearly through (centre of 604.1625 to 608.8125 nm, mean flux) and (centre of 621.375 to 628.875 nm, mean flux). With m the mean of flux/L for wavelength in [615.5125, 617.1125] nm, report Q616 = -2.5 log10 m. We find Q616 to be 0.00 mag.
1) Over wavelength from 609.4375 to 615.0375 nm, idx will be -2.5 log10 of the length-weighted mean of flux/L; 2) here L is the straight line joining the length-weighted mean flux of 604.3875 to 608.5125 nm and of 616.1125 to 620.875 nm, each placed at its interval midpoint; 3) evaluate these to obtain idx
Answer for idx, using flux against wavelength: -0.04 mag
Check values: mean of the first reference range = 7.59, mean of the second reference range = 6.72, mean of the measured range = 7.44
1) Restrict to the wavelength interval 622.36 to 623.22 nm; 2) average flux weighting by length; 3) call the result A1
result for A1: 6.55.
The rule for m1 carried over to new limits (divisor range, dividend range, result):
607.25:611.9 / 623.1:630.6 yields 0.93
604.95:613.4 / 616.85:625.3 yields 0.91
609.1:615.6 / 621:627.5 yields 0.94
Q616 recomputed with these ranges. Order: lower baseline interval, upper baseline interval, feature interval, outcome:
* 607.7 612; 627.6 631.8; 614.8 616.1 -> 0.027 mag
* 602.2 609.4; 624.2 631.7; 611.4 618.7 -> 0.018 mag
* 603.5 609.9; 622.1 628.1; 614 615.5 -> 0.019 mag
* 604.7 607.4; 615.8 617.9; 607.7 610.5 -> -0.028 mag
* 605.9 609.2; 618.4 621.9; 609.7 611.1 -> -0.037 mag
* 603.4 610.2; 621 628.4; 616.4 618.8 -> 0.020 mag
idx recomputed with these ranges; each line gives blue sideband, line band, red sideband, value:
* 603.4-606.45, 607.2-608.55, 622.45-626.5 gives -0.08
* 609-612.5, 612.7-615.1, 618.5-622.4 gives -0.01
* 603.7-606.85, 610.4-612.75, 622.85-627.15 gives -0.05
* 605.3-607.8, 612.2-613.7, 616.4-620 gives -0.05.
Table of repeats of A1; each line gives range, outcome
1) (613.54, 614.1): 7.47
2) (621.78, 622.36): 6.65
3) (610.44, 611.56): 7.7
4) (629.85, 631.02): 6.87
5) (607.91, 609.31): 7.64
